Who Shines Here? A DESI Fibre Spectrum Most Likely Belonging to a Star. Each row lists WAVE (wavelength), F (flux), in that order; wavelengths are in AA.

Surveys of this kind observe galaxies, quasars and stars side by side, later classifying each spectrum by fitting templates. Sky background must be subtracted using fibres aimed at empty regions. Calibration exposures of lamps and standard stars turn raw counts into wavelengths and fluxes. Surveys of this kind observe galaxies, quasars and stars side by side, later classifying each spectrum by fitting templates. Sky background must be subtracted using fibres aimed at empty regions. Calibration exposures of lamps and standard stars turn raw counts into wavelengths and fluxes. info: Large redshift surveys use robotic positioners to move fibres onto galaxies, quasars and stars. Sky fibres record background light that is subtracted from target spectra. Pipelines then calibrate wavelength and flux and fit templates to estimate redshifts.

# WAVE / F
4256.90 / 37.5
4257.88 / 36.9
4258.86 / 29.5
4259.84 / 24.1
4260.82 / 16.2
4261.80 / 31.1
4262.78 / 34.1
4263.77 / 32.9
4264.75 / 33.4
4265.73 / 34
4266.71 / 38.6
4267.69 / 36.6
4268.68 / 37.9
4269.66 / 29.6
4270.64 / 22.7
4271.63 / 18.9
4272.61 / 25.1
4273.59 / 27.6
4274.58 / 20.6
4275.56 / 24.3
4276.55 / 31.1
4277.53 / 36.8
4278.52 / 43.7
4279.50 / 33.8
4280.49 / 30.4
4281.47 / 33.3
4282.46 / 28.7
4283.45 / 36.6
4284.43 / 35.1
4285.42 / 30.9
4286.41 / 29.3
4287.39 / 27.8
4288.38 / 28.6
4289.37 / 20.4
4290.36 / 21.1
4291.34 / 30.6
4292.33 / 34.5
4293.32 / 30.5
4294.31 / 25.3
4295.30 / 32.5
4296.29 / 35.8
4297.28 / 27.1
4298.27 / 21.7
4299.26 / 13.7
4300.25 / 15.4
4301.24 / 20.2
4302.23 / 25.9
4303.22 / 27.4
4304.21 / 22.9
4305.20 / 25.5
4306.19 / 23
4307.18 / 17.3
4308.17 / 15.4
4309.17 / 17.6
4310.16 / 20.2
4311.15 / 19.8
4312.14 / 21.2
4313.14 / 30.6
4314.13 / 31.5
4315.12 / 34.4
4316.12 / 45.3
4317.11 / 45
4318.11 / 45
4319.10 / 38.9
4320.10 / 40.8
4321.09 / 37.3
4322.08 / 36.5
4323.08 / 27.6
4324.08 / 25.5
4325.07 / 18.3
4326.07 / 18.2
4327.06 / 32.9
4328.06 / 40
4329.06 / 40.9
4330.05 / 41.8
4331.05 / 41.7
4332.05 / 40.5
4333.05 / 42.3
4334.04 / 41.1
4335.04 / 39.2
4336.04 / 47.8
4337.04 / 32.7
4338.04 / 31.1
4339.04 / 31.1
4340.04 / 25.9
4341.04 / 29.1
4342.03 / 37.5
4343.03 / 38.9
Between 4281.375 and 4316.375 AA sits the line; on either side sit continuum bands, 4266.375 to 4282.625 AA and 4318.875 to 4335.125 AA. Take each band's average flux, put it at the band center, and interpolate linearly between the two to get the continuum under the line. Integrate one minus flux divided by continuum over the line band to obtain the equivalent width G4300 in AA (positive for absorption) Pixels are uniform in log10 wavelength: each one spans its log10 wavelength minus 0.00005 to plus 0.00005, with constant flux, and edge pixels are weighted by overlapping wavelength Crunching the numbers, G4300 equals 6.7 AA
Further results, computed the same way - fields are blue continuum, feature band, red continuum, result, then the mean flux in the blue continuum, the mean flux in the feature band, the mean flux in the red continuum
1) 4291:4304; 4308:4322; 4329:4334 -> 0.9 AA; 26.1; 32.2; 41.5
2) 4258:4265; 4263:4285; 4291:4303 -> -2.8 AA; 29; 31.5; 26.1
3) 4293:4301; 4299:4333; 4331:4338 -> 3.4 AA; 25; 29.7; 40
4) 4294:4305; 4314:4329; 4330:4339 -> -0.6 AA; 24.4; 34.7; 39.2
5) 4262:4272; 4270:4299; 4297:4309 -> -2.8 AA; 32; 29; 21.1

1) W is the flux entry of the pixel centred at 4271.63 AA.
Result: 18.9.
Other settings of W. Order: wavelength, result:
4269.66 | 29.6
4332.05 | 40.5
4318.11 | 45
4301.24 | 20.2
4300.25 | 15.4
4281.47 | 33.3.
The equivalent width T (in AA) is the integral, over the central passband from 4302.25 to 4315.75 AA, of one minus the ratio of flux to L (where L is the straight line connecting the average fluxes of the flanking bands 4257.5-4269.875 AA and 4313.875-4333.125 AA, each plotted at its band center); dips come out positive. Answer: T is 4.3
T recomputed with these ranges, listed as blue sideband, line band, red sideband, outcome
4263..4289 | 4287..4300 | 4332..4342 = 2.3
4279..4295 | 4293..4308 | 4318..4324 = 3.9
